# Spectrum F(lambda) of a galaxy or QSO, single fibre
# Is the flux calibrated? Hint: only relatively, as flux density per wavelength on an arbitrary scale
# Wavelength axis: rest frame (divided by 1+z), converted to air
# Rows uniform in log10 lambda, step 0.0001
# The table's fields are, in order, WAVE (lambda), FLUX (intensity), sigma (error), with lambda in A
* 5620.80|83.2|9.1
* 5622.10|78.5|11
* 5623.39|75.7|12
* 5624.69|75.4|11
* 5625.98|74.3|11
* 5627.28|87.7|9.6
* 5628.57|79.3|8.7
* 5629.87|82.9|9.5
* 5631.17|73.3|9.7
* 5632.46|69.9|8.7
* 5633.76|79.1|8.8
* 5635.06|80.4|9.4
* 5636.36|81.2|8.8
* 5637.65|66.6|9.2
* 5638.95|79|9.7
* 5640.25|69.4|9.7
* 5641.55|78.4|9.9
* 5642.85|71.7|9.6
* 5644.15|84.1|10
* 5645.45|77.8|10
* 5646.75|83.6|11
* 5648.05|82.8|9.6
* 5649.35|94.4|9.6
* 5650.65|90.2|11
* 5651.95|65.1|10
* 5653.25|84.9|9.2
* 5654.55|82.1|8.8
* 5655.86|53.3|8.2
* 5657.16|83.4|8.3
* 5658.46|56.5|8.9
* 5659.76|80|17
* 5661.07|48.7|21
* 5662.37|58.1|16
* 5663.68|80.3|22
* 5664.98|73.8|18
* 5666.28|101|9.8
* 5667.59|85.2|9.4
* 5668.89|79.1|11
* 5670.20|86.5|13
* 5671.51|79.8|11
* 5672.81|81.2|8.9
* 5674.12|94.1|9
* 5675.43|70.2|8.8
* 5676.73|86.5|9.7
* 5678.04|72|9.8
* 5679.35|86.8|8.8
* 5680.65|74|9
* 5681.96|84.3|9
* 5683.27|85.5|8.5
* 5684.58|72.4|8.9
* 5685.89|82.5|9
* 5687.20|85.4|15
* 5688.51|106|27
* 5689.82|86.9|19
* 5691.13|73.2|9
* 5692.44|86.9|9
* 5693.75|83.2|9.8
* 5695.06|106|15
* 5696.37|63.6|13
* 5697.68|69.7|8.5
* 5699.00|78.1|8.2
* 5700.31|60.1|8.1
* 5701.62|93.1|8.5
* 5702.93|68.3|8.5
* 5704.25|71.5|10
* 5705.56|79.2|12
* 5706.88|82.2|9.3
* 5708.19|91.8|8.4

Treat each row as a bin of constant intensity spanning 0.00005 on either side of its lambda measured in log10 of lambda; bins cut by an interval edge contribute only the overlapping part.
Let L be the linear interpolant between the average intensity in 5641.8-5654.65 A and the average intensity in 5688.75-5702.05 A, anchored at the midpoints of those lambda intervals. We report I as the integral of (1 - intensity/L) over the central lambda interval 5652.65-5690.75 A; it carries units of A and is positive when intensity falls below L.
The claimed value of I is 0.86 A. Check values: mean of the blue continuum 81.6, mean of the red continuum 80.7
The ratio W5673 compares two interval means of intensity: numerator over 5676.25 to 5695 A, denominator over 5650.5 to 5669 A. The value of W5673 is 1.13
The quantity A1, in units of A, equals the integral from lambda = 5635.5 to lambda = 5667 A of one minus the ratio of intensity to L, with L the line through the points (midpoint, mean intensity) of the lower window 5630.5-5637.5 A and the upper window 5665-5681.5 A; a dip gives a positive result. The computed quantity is 1.1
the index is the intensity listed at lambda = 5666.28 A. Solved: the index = 101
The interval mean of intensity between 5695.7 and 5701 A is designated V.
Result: 68.2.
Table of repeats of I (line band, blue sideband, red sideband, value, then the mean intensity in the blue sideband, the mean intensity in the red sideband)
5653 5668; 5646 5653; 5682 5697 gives 1.83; 83.3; 84.7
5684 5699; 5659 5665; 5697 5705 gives -2.31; 67.4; 73.5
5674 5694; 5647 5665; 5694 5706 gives -1.85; 74.1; 76.8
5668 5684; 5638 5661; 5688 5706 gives -0.62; 76.6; 80.2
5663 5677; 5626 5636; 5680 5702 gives -0.47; 78.7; 81.7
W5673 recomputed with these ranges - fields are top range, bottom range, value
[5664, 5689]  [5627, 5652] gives 1.05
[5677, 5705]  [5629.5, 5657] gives 1.04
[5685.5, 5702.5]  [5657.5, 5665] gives 1.24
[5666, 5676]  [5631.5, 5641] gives 1.12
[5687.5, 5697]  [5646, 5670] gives 1.12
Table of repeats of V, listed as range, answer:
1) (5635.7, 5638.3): 74.1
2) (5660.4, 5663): 53.4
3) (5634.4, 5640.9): 75.3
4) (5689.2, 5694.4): 82.5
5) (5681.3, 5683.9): 84.8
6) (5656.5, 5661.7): 67.2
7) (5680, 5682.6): 79.2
